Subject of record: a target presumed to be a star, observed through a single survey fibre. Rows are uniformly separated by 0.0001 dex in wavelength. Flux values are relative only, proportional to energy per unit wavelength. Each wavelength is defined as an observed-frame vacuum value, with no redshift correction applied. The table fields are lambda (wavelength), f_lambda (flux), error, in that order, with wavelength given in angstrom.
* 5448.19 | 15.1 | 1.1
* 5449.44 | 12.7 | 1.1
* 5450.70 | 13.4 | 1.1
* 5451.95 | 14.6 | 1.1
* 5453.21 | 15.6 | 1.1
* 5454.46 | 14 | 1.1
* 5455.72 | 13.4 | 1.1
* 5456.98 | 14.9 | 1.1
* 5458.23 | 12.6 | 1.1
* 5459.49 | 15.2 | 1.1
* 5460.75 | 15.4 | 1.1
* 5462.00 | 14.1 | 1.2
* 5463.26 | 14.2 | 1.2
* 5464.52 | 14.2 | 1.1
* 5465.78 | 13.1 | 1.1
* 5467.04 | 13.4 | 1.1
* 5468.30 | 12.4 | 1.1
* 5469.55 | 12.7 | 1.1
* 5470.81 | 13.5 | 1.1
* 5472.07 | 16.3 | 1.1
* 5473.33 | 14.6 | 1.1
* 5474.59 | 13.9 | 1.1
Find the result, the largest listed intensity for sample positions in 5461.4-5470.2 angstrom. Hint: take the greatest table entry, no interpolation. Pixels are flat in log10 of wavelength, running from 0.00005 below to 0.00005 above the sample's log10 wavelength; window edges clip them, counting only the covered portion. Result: 14.2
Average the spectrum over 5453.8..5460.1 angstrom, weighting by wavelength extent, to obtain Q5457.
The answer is 14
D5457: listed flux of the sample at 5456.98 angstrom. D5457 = 14.9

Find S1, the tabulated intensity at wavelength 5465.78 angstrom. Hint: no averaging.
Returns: 13.1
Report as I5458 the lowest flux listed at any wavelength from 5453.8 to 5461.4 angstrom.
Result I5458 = 12.6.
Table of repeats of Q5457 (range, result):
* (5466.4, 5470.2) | 12.9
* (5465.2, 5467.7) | 13.2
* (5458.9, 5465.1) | 14.6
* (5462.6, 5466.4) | 13.8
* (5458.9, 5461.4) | 15.3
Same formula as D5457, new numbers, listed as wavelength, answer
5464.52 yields 14.2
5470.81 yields 13.5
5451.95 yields 14.6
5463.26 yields 14.2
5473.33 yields 14.6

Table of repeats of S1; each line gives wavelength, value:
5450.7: 13.4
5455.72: 13.4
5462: 14.1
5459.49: 15.2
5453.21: 15.6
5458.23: 12.6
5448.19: 15.1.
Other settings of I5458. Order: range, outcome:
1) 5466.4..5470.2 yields 12.4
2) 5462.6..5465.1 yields 14.2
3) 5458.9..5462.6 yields 14.1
